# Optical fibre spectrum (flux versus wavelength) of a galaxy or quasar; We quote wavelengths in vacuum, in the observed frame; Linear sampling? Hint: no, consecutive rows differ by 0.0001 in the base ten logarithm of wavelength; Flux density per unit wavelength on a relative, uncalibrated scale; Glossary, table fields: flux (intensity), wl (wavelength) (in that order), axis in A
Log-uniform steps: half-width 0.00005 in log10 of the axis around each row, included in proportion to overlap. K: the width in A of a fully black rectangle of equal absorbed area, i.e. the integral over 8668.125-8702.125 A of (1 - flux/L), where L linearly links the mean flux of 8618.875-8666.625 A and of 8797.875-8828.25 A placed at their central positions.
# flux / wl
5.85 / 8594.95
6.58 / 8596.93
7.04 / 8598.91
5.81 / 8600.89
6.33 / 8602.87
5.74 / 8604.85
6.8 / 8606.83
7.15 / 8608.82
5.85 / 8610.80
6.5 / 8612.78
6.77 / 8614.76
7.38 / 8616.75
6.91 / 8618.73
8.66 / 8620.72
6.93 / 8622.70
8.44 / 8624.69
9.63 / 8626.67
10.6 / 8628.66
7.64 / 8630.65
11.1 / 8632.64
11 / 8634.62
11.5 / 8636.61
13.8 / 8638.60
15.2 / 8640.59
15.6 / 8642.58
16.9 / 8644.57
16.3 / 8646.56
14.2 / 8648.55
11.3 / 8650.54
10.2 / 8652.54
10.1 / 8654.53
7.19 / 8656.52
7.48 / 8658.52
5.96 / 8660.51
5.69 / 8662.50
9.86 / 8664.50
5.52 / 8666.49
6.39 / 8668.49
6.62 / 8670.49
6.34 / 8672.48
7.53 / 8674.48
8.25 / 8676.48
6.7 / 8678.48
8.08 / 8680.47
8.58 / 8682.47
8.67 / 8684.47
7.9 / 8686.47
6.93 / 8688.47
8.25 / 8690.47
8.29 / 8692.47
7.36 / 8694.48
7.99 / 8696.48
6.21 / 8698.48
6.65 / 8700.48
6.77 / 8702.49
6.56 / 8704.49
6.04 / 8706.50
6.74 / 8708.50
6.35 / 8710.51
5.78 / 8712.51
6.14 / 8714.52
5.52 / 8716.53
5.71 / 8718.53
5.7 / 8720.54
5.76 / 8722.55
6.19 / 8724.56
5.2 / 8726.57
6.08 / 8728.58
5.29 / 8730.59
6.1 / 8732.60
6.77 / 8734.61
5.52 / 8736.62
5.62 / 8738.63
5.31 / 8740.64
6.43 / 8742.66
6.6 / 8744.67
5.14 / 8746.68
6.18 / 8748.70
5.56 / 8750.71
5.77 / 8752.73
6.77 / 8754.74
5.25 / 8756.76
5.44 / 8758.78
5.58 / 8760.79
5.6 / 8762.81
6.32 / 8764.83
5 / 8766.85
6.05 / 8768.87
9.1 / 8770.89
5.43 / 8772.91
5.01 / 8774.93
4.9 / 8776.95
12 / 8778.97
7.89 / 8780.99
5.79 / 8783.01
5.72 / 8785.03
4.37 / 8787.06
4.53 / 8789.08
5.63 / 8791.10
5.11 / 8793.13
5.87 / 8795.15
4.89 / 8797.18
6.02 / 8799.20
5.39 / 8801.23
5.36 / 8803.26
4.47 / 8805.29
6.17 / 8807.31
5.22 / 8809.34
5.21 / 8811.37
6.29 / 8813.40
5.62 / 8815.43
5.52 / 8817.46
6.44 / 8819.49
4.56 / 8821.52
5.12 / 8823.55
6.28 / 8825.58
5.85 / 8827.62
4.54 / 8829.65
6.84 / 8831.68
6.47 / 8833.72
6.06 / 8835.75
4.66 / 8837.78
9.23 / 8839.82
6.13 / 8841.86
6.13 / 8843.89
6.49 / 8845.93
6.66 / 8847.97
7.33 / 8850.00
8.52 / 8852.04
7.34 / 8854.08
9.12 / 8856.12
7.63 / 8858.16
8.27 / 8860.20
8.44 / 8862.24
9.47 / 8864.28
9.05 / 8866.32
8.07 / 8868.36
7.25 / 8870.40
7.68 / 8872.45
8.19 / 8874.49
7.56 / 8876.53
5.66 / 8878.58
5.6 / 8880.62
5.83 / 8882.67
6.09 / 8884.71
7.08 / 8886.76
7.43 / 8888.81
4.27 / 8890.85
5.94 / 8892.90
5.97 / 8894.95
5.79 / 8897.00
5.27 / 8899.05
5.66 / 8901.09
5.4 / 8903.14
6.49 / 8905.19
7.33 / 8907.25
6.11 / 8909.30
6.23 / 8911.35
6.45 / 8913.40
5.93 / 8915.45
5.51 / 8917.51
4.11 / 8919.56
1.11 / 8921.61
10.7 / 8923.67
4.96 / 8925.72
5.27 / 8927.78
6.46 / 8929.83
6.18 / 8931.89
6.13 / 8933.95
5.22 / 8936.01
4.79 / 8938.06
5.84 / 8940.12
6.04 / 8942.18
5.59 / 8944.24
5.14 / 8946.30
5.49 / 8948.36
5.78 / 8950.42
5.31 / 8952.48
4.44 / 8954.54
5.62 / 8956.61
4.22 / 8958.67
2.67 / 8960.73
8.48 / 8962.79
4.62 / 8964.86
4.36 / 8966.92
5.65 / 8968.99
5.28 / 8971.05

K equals 6.54 A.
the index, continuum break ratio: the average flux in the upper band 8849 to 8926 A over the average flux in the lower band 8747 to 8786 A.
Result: 1.07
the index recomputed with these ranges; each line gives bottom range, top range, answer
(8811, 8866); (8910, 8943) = 0.85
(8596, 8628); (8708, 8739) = 0.83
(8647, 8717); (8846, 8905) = 0.92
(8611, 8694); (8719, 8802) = 0.65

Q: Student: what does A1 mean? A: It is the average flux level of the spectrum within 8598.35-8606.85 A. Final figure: 6.26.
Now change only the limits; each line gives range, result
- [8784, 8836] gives 5.51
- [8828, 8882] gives 7.22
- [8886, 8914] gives 6.09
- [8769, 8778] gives 6.13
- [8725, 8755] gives 5.87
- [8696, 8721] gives 6.3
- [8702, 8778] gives 5.93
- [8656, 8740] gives 6.71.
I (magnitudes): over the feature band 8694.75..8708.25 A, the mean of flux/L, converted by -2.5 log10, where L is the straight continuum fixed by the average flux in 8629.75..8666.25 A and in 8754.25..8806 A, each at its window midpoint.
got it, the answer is 0.31 mag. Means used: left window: 11.1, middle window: 6.74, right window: 5.9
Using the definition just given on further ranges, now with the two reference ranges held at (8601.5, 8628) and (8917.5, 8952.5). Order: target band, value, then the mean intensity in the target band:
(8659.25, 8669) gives 0.03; 6.72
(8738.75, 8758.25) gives 0.11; 5.87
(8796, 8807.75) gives 0.16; 5.35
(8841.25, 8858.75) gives -0.21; 7.28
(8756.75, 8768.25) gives 0.16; 5.57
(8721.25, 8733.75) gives 0.15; 5.78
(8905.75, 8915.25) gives -0.14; 6.47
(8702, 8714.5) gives 0.06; 6.34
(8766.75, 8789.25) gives -0.01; 6.44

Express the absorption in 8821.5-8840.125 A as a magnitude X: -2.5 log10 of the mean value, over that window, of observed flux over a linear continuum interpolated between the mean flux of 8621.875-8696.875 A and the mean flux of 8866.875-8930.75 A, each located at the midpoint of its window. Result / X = 0.20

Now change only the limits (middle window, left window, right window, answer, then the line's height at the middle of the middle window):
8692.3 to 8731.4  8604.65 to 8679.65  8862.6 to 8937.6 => 0.31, 8.37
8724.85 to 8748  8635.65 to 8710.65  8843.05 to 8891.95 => 0.39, 8.35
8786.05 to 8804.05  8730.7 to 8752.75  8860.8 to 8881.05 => 0.26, 6.67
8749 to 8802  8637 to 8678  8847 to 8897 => 0.38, 8.48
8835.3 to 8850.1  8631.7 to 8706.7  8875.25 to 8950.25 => 0.04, 6.79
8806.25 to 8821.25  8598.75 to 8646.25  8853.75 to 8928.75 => 0.28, 7.37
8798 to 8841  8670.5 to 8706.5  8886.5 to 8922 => 0.11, 6.39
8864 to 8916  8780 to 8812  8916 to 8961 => -0.21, 5.39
